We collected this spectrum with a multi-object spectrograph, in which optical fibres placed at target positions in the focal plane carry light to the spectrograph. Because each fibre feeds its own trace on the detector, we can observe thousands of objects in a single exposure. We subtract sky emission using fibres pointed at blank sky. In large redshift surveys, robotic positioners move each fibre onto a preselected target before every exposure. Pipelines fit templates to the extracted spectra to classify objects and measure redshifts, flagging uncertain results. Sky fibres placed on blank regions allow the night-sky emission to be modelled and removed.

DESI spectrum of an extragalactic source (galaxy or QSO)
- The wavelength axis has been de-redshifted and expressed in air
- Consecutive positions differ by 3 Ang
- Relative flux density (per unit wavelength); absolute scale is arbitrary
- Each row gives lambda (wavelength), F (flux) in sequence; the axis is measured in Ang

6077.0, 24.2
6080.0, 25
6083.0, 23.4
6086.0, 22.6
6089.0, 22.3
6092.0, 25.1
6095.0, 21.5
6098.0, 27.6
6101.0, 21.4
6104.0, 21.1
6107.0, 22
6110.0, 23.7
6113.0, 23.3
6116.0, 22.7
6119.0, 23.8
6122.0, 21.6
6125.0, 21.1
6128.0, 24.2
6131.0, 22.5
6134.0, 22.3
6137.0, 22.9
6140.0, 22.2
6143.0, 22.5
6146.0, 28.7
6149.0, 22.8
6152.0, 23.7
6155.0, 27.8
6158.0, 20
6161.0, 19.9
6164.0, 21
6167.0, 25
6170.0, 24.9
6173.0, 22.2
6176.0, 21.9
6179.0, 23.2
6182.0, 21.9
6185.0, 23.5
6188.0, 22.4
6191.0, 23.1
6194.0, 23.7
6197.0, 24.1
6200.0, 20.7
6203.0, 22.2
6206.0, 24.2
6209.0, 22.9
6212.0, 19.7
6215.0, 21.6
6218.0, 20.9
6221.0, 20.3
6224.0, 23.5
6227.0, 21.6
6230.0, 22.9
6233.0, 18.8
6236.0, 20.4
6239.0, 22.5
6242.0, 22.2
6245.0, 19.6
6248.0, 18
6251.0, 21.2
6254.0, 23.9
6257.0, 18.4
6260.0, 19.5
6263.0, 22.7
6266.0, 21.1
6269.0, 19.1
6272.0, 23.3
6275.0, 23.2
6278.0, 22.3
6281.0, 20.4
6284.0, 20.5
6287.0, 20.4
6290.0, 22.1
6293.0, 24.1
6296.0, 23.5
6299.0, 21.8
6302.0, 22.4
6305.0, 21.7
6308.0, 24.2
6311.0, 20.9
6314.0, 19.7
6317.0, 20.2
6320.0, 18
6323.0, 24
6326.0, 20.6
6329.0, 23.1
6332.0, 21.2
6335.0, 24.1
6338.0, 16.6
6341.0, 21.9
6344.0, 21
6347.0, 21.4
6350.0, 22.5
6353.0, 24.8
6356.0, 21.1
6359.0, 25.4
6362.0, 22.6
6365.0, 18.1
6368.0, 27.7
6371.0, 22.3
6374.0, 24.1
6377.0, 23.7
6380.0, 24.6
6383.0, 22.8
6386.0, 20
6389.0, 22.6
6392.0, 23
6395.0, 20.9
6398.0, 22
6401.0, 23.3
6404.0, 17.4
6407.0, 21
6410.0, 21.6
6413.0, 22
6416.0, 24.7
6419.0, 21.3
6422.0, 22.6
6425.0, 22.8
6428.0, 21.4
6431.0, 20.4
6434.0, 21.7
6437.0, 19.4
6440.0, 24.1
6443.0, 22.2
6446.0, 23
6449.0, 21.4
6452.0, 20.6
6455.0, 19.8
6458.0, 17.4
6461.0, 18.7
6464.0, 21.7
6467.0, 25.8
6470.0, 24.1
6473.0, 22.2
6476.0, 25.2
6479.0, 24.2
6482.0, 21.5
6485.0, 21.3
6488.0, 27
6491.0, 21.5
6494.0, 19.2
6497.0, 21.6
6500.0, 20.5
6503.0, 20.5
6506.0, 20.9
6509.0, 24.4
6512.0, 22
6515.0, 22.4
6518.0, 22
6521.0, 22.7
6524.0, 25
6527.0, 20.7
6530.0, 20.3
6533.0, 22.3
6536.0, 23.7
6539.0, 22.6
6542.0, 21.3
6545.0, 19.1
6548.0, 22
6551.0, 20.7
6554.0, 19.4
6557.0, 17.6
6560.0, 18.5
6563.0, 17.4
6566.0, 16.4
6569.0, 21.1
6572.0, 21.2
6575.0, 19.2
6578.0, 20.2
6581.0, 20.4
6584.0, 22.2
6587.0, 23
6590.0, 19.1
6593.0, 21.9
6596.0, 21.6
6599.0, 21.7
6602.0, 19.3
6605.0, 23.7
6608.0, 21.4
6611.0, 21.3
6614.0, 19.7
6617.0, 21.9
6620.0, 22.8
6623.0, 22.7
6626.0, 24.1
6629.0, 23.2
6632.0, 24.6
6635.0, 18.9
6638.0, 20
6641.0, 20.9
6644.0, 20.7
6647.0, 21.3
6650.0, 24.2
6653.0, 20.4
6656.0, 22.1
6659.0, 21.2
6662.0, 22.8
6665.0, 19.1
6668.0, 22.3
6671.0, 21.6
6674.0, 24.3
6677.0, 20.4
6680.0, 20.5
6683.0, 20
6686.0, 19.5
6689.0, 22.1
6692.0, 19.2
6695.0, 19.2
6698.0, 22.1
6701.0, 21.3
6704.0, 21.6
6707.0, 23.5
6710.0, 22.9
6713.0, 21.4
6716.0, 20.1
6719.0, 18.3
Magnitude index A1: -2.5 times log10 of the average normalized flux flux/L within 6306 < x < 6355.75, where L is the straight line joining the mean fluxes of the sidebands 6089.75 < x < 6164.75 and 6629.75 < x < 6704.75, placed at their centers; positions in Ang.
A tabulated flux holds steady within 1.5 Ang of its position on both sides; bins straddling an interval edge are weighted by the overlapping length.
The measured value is 0.04 mag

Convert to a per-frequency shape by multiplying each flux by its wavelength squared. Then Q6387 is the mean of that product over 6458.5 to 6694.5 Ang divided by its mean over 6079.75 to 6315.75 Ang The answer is 1.08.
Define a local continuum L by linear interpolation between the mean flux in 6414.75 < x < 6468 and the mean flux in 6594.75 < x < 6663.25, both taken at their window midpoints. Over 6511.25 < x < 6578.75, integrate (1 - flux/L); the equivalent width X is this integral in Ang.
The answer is 2.80 Ang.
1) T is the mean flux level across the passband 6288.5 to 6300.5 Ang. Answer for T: 22.9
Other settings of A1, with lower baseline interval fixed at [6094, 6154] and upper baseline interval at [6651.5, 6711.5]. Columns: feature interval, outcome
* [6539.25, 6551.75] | 0.04 mag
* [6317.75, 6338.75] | 0.06 mag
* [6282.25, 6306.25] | 0.03 mag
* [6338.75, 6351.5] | 0.05 mag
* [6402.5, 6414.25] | 0.09 mag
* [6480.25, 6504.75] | 0.01 mag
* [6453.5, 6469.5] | 0.06 mag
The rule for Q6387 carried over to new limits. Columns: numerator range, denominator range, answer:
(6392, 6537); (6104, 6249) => 1.07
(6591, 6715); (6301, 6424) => 1.07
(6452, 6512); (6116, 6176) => 1.06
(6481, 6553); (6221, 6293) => 1.12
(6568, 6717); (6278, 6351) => 1.10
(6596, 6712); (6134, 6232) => 1.10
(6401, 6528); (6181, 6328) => 1.08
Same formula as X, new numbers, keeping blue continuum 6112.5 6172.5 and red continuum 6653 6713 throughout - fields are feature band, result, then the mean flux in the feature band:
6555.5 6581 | 3.1 Ang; 19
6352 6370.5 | -0.7 Ang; 23.2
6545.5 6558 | 1.0 Ang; 20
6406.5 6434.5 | 0.3 Ang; 22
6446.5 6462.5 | 1.7 Ang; 19.8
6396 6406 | 0.6 Ang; 20.9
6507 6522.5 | -0.5 Ang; 22.6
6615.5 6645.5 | -0.7 Ang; 22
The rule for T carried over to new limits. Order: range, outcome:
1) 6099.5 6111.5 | 22.1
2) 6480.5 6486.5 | 21.4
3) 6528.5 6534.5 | 21.3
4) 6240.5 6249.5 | 19.9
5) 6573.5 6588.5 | 21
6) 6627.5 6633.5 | 23.9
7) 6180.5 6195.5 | 22.9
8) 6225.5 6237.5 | 20.9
